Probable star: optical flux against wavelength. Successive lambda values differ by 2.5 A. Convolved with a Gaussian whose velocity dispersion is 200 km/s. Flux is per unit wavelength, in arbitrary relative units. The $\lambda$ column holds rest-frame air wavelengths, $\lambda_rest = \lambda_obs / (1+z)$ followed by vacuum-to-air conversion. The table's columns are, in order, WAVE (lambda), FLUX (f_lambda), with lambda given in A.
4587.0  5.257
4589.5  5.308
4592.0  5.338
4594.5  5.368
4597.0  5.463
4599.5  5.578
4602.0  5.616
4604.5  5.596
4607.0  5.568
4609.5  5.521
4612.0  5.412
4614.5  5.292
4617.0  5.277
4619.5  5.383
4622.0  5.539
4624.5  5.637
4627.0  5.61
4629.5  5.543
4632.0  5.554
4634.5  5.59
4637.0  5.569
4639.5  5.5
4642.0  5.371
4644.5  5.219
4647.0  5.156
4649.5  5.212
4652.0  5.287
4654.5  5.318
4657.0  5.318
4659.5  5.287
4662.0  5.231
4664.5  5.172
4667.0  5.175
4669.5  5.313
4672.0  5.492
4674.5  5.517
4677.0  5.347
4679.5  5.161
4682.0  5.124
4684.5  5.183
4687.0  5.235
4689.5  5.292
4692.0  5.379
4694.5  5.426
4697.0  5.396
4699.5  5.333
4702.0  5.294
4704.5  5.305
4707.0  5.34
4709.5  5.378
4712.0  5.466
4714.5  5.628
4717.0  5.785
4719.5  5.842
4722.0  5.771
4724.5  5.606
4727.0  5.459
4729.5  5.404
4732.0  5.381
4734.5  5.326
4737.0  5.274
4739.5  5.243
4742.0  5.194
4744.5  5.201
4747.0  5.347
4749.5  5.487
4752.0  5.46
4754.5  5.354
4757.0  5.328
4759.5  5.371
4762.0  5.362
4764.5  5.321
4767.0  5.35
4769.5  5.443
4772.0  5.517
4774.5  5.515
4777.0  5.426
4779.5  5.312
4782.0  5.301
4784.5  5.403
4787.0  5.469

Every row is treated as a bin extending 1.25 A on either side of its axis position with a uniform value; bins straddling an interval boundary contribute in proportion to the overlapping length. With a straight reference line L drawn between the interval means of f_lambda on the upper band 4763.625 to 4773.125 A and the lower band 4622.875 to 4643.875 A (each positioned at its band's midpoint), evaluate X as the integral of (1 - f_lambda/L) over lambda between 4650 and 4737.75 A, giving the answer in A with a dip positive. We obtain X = 1.6 A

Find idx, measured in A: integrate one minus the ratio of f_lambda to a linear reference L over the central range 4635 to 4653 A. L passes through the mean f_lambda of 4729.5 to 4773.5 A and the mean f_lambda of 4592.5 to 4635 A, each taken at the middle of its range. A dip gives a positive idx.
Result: 0.41 A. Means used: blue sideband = 5.5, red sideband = 5.35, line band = 5.34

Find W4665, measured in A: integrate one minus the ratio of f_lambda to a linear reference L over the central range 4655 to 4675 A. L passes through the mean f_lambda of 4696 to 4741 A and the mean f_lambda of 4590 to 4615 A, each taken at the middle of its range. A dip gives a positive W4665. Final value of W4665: 0.6 A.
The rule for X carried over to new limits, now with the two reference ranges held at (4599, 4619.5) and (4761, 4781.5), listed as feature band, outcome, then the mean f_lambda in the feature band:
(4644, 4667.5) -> 0.9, 5.24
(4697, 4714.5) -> 0.2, 5.38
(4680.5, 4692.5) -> 0.5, 5.23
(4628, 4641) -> -0.2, 5.55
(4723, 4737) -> 0.0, 5.43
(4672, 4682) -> 0.2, 5.33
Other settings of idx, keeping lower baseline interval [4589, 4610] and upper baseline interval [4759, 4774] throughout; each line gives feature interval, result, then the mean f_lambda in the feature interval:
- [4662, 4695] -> 1.0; 5.29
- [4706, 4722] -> -0.5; 5.59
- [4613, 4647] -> 0.1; 5.46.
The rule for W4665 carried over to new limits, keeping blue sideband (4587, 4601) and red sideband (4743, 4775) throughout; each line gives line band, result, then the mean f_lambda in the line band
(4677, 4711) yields 0.58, 5.3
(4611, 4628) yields -0.16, 5.45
